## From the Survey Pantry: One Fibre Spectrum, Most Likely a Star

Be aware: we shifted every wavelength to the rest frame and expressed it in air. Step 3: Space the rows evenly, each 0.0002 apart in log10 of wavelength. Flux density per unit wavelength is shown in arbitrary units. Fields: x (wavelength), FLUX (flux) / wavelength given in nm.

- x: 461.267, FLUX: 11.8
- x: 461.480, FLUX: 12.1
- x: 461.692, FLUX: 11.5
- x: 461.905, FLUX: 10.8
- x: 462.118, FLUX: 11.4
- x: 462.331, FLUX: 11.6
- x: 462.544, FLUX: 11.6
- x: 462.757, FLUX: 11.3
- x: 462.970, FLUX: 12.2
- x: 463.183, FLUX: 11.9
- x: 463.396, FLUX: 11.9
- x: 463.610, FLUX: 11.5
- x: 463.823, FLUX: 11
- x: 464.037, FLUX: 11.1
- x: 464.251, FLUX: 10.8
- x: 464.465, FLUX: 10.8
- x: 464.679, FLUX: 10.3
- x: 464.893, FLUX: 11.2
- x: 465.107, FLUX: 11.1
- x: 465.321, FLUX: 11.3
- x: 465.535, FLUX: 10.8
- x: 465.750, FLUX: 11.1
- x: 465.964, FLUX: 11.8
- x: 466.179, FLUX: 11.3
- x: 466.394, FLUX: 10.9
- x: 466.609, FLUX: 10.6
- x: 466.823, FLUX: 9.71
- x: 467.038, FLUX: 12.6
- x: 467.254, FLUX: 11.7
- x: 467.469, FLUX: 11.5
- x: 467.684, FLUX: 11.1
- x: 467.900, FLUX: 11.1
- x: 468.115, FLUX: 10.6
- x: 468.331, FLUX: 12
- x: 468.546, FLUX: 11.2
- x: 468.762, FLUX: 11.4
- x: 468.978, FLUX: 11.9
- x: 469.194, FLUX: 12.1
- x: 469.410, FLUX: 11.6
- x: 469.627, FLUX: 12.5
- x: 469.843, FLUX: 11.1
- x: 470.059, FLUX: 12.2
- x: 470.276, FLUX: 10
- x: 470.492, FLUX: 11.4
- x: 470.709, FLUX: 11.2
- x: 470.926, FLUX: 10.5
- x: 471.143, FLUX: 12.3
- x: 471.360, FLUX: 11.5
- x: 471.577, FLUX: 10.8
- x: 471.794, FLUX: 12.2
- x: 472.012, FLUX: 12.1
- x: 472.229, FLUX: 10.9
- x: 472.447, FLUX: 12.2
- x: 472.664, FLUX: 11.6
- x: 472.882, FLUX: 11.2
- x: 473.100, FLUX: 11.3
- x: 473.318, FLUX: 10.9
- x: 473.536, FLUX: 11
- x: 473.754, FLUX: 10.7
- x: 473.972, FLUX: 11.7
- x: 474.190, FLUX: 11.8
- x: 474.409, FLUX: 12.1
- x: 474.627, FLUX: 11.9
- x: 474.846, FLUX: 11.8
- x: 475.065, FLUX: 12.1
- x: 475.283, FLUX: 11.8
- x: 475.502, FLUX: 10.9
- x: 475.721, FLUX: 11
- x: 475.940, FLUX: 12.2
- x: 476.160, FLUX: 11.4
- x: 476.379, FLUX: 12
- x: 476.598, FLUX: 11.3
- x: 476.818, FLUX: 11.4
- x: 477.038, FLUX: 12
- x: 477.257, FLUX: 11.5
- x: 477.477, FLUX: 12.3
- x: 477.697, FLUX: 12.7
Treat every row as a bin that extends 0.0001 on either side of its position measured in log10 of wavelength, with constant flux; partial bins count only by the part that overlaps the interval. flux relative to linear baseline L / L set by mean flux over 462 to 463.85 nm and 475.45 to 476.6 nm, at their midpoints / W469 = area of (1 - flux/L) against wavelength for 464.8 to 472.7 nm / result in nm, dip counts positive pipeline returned 0.132 nm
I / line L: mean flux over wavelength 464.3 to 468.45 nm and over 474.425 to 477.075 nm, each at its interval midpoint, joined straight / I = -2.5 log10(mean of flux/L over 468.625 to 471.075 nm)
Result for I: -0.01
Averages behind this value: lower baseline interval 11.1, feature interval 11.5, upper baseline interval 11.7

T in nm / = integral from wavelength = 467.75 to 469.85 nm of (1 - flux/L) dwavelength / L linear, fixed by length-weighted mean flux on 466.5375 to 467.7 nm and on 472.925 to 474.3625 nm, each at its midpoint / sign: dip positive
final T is -0.060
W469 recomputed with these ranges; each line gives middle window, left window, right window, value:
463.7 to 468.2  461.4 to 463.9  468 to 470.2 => 0.21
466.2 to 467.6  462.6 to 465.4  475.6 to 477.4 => 0.02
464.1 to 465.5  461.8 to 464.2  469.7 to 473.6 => 0.06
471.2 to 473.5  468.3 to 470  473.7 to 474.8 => 0.05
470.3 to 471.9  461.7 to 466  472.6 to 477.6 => 0.02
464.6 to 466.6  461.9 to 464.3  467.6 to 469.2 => 0.06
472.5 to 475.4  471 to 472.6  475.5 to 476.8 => 0.01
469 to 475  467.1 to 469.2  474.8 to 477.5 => 0.02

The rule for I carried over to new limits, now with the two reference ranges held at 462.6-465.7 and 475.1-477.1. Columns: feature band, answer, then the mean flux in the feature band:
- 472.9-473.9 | 0.05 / 11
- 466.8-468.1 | 0.00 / 11.3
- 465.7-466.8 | 0.02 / 11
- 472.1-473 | 0.00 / 11.5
